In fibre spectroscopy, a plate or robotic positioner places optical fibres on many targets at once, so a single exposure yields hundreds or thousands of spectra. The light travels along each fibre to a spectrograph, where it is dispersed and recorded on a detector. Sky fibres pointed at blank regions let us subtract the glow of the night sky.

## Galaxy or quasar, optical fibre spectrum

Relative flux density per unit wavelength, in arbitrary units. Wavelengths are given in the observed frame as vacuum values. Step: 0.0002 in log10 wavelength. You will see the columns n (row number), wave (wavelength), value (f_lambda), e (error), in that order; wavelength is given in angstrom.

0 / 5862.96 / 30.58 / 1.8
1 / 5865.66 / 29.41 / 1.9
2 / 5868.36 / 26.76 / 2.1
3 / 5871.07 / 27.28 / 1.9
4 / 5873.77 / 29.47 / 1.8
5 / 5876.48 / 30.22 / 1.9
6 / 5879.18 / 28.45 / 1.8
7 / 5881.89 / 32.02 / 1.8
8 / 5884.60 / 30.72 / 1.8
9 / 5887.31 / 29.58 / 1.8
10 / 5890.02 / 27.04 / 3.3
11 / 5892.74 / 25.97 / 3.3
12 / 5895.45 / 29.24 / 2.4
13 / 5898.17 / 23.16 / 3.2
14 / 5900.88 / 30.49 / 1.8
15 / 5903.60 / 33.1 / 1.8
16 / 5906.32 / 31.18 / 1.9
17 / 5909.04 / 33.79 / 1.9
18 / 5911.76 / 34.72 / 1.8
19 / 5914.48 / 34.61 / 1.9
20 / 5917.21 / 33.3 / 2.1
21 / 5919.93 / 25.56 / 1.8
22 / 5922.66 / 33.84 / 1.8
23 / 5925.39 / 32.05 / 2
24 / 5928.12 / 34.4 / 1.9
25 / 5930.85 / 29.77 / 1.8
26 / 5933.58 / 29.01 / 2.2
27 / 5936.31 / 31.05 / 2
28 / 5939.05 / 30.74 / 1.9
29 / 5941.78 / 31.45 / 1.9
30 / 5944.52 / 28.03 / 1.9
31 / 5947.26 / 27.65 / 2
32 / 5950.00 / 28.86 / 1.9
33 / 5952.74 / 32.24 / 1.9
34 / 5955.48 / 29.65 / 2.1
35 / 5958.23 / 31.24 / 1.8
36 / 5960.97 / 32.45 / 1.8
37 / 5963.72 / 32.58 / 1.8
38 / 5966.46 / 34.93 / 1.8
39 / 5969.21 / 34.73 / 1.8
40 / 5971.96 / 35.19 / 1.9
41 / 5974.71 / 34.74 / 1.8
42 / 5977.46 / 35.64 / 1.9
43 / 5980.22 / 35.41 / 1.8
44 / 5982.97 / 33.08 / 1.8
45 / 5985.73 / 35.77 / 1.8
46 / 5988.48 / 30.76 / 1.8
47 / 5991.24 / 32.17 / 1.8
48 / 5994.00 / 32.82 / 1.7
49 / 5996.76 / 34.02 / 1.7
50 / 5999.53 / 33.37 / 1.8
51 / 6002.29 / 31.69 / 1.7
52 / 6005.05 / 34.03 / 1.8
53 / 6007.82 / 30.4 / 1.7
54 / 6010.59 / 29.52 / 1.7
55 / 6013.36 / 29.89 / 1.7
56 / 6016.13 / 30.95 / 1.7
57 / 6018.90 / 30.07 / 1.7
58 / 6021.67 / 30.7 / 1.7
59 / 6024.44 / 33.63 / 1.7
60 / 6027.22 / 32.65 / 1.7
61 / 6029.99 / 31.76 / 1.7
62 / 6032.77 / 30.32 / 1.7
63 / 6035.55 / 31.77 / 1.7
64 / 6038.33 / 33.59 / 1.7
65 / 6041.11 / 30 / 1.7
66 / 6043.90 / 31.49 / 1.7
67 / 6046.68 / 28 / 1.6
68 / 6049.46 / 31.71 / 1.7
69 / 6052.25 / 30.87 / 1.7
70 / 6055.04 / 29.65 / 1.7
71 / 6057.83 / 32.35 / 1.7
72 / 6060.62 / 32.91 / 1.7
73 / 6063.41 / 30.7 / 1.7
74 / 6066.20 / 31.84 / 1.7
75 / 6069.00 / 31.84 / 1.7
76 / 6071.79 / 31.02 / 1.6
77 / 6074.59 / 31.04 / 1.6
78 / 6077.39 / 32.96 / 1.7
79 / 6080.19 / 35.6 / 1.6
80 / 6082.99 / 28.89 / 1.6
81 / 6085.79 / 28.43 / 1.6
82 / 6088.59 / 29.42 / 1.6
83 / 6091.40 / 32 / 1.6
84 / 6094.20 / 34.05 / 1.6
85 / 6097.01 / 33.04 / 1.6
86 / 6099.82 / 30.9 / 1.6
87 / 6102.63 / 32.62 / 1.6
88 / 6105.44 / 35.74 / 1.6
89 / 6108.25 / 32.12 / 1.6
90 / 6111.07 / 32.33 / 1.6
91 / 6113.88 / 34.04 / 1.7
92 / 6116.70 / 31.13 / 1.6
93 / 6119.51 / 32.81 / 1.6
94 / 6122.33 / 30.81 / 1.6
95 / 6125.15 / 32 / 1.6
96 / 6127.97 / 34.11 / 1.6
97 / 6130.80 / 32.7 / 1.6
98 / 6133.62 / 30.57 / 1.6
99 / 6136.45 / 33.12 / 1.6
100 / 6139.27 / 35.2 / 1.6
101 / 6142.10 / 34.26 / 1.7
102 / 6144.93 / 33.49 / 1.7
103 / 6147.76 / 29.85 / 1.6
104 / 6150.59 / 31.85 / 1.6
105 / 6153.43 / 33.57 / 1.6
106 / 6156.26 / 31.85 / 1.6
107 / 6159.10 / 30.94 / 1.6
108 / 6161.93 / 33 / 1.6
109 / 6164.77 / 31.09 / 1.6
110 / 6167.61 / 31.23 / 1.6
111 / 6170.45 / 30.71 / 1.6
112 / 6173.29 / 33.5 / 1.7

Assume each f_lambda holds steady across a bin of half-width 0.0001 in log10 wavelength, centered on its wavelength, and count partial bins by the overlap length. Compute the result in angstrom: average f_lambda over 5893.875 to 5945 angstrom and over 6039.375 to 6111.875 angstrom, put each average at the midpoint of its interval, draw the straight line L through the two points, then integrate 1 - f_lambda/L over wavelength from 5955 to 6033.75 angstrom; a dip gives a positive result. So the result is -3.22 angstrom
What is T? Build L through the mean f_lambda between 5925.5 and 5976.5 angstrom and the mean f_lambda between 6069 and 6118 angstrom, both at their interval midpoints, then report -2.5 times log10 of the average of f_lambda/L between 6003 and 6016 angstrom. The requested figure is 0.029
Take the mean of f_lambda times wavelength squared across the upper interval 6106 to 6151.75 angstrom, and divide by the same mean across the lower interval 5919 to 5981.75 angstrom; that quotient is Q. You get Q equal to 1.09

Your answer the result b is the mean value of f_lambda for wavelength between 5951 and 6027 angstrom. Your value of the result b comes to 32.6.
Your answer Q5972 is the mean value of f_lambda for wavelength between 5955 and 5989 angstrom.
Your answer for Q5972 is 33.7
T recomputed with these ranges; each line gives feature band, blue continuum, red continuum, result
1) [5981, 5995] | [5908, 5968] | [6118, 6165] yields -0.05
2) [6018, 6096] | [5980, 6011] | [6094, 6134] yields 0.04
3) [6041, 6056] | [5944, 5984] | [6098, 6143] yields 0.08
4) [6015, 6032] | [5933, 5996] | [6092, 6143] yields 0.03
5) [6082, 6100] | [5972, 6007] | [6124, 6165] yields 0.06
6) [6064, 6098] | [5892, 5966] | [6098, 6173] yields 0.01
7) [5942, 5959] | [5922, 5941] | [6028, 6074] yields 0.06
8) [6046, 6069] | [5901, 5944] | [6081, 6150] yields 0.03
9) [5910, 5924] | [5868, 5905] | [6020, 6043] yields -0.10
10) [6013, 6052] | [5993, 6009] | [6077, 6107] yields 0.05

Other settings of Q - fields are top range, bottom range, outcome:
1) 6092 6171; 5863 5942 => 1.16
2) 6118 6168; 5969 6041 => 1.04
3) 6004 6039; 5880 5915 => 1.08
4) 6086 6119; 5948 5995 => 1.02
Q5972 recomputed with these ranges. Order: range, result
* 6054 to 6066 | 31.5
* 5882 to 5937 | 30.7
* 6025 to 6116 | 31.8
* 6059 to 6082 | 32.2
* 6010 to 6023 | 30.3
